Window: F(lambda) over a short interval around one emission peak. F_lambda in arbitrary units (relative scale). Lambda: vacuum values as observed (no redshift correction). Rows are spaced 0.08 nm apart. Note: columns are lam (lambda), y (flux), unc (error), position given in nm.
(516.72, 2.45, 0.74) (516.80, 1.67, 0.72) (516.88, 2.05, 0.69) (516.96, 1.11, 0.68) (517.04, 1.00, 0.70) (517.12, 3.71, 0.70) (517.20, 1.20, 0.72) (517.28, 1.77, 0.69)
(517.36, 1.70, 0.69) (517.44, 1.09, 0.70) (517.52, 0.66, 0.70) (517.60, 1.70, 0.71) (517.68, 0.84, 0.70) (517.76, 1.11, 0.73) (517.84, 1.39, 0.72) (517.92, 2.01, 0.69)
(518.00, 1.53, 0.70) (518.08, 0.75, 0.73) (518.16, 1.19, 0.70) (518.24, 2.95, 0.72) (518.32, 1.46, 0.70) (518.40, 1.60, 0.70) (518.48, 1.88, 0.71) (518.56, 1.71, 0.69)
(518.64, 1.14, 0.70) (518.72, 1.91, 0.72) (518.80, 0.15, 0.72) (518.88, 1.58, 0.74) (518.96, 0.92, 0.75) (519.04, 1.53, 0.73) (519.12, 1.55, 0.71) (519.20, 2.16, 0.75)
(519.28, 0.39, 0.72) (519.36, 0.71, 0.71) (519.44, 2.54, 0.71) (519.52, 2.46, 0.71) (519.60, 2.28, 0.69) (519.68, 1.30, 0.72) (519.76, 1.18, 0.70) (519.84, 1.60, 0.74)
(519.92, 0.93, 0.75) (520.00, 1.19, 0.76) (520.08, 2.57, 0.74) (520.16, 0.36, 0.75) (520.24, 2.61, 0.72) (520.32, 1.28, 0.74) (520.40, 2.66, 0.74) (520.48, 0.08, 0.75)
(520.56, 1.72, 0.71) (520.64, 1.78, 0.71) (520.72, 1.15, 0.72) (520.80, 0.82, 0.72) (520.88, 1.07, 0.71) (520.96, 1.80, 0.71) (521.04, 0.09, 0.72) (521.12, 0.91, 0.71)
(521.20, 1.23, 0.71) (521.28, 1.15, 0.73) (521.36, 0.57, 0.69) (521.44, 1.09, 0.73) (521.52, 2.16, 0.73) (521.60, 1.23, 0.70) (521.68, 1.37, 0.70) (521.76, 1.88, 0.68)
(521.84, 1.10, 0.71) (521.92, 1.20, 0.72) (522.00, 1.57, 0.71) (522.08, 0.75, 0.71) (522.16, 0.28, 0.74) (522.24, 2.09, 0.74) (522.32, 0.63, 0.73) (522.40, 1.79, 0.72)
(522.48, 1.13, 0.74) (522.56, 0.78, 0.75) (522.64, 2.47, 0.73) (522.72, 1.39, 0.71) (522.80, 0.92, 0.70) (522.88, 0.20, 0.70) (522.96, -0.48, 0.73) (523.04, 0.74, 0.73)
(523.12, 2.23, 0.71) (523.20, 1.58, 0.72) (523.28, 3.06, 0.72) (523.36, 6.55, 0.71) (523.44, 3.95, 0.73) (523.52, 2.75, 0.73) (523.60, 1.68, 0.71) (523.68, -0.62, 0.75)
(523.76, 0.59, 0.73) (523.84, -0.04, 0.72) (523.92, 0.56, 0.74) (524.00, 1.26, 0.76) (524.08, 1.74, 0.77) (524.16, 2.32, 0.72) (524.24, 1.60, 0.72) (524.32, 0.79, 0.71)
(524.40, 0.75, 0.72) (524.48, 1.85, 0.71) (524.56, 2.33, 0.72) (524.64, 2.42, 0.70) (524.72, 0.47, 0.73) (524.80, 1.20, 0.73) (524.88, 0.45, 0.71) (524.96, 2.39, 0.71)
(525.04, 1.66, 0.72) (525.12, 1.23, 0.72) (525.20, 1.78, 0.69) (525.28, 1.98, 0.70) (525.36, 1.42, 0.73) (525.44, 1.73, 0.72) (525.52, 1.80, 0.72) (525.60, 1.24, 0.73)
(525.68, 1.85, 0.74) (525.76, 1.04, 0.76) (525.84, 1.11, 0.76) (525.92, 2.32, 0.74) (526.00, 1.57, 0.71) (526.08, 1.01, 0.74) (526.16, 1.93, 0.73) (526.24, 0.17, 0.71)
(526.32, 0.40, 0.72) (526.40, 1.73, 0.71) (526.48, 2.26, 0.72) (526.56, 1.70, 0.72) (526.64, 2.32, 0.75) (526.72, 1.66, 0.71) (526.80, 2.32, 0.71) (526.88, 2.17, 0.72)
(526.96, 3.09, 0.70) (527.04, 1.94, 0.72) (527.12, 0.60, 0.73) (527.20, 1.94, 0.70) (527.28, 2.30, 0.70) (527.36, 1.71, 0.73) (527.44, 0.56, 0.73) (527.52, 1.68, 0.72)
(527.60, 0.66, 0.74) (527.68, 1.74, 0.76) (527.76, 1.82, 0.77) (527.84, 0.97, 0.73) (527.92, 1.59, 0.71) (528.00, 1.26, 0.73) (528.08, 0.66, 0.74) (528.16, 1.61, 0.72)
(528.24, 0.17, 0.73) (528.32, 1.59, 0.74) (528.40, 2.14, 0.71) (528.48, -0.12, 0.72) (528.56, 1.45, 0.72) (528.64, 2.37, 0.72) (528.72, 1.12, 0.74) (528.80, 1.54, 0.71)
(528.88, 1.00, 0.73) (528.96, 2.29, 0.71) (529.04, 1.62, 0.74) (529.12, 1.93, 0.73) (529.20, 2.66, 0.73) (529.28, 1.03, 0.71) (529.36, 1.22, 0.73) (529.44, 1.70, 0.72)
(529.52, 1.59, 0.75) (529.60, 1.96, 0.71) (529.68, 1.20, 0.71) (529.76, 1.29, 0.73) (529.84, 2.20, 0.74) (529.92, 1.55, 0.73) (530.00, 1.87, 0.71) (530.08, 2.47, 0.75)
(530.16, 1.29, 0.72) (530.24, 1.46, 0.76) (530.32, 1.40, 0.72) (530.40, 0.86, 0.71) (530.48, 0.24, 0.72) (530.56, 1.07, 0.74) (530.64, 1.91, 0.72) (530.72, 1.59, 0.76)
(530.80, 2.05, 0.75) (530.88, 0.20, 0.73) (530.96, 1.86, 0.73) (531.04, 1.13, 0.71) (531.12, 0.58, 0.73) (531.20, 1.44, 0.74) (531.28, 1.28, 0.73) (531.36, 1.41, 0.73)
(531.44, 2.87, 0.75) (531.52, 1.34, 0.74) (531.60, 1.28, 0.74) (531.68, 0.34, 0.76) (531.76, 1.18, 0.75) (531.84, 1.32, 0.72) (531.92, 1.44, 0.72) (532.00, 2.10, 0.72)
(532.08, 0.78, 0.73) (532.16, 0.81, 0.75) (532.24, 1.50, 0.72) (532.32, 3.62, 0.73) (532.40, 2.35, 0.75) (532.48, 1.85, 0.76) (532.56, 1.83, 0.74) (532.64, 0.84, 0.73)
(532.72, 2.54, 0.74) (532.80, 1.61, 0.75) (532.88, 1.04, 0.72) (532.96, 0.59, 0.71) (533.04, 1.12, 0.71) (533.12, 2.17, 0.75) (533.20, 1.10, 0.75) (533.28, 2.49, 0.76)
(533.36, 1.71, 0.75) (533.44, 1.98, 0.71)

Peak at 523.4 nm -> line Hbeta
